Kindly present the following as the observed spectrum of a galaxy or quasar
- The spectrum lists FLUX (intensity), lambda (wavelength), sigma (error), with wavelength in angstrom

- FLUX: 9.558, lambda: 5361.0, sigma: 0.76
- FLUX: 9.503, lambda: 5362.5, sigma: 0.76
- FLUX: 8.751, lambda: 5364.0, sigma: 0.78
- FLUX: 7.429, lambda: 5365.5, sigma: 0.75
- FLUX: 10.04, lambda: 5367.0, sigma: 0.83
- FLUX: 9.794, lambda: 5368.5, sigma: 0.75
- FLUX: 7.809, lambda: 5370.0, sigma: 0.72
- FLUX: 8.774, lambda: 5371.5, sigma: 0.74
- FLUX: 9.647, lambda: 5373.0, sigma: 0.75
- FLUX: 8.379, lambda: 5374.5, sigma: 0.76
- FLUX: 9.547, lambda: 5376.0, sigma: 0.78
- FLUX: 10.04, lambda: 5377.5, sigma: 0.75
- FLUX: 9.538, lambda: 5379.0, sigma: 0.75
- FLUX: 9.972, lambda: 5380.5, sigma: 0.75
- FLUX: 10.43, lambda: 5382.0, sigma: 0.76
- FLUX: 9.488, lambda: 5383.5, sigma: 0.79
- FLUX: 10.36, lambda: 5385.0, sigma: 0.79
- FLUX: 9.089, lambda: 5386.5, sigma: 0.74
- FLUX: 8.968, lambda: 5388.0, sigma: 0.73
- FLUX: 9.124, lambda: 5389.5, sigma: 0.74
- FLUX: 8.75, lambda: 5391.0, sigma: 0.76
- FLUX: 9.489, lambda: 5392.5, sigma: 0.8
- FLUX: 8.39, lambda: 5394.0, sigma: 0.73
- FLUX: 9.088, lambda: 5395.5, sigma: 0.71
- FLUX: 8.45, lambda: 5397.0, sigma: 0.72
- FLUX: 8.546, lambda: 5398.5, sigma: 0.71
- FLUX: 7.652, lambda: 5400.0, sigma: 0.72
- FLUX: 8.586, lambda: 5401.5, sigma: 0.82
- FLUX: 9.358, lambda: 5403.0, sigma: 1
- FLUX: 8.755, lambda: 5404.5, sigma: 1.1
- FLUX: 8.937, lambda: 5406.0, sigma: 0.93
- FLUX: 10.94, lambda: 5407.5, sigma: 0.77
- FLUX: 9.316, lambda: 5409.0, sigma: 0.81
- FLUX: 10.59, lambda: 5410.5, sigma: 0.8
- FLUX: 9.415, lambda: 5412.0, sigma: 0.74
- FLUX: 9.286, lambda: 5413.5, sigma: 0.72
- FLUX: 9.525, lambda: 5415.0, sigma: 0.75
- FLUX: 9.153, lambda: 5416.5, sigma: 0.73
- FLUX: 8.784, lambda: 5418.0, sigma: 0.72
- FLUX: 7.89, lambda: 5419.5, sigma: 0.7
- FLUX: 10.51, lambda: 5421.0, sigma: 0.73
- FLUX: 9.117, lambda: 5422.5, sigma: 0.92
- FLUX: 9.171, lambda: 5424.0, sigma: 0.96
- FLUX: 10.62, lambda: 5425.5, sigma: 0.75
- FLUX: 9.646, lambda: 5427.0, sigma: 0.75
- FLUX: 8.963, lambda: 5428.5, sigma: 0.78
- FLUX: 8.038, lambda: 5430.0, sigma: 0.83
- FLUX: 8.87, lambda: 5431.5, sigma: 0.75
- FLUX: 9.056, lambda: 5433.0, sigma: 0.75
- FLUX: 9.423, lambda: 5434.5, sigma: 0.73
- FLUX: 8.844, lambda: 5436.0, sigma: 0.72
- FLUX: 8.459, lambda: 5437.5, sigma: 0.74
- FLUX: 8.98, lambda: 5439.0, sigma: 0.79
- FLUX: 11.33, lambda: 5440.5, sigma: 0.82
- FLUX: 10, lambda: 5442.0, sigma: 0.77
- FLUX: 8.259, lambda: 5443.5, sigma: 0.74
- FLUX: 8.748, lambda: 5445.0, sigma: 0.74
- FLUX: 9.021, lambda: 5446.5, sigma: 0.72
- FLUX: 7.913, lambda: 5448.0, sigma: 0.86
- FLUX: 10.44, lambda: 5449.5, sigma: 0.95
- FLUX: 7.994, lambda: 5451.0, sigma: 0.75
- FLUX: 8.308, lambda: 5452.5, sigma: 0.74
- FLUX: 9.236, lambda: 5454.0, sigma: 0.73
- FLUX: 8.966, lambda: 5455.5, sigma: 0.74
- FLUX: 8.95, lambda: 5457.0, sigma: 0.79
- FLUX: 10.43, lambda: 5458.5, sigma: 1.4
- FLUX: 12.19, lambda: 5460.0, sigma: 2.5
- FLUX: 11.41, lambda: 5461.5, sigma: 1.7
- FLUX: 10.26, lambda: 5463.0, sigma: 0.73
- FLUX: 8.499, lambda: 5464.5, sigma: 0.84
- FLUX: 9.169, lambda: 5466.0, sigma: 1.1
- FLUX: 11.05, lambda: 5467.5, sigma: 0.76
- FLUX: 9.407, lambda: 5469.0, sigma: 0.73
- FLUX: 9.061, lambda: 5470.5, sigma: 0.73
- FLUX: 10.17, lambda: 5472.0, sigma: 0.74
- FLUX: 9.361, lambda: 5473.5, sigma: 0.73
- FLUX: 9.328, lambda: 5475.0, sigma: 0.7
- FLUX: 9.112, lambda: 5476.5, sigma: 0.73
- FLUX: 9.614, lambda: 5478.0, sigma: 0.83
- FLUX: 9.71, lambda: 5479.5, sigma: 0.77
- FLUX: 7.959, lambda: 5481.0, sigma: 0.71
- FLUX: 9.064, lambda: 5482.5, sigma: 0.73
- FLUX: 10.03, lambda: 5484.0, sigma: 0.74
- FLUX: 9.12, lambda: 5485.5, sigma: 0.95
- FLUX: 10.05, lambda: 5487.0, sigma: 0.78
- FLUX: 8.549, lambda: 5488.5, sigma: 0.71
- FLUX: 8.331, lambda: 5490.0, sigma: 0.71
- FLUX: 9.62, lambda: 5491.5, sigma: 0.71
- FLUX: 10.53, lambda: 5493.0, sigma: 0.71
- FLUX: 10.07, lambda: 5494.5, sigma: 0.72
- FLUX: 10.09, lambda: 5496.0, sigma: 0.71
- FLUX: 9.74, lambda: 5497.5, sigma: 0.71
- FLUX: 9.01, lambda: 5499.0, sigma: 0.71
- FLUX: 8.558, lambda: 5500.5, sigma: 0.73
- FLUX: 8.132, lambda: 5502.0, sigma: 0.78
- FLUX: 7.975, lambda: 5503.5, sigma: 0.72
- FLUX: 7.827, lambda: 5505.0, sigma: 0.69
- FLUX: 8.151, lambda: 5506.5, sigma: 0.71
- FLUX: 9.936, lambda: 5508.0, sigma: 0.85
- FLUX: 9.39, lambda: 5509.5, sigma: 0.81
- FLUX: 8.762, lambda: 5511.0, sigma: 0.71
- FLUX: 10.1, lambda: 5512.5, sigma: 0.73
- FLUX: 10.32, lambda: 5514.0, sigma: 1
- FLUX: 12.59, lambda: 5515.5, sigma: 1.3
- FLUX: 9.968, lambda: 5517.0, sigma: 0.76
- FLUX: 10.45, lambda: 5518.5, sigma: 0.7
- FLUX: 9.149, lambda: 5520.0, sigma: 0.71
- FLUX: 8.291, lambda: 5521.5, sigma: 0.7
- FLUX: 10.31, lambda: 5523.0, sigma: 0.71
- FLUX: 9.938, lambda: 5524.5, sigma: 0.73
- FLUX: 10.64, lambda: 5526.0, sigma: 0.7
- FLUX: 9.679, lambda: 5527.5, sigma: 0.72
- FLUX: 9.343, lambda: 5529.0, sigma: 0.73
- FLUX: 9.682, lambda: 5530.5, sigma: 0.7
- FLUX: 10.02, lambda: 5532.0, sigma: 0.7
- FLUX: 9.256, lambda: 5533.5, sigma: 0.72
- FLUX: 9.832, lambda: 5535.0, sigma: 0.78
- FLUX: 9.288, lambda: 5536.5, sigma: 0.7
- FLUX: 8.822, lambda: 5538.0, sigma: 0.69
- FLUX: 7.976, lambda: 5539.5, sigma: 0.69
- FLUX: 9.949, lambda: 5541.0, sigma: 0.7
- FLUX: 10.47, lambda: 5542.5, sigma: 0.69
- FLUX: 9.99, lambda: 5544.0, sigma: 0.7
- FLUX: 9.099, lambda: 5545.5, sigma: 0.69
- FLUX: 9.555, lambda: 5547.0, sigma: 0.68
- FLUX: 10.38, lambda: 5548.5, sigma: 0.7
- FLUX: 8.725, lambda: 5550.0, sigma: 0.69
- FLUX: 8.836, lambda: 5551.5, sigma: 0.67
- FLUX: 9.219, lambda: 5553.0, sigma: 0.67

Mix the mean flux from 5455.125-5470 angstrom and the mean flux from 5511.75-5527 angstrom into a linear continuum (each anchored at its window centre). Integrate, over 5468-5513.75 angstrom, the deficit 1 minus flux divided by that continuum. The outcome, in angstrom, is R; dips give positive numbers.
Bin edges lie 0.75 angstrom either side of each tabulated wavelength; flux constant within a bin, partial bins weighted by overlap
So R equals 3.9 angstrom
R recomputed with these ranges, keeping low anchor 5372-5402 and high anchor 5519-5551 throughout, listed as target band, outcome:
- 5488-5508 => 0.9 angstrom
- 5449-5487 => -0.7 angstrom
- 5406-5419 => -0.4 angstrom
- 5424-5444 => 0.0 angstrom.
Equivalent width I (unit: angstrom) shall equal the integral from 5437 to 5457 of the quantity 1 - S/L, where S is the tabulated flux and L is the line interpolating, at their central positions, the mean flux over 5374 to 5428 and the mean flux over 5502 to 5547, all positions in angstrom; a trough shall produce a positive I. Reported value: 0.7 angstrom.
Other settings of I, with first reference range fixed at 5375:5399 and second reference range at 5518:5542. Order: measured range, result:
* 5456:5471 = -1.0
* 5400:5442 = 0.4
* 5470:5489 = 0.3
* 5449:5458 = 0.4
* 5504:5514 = 0.4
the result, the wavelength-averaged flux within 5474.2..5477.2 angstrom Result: 9.22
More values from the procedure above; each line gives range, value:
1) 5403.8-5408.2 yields 9.54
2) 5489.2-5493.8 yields 9.49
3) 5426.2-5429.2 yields 9.33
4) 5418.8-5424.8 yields 9.19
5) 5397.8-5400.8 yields 8.1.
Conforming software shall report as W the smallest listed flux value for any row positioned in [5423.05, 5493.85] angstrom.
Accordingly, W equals 7.913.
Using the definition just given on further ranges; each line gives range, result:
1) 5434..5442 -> 8.459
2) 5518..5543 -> 7.976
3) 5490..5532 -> 7.827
